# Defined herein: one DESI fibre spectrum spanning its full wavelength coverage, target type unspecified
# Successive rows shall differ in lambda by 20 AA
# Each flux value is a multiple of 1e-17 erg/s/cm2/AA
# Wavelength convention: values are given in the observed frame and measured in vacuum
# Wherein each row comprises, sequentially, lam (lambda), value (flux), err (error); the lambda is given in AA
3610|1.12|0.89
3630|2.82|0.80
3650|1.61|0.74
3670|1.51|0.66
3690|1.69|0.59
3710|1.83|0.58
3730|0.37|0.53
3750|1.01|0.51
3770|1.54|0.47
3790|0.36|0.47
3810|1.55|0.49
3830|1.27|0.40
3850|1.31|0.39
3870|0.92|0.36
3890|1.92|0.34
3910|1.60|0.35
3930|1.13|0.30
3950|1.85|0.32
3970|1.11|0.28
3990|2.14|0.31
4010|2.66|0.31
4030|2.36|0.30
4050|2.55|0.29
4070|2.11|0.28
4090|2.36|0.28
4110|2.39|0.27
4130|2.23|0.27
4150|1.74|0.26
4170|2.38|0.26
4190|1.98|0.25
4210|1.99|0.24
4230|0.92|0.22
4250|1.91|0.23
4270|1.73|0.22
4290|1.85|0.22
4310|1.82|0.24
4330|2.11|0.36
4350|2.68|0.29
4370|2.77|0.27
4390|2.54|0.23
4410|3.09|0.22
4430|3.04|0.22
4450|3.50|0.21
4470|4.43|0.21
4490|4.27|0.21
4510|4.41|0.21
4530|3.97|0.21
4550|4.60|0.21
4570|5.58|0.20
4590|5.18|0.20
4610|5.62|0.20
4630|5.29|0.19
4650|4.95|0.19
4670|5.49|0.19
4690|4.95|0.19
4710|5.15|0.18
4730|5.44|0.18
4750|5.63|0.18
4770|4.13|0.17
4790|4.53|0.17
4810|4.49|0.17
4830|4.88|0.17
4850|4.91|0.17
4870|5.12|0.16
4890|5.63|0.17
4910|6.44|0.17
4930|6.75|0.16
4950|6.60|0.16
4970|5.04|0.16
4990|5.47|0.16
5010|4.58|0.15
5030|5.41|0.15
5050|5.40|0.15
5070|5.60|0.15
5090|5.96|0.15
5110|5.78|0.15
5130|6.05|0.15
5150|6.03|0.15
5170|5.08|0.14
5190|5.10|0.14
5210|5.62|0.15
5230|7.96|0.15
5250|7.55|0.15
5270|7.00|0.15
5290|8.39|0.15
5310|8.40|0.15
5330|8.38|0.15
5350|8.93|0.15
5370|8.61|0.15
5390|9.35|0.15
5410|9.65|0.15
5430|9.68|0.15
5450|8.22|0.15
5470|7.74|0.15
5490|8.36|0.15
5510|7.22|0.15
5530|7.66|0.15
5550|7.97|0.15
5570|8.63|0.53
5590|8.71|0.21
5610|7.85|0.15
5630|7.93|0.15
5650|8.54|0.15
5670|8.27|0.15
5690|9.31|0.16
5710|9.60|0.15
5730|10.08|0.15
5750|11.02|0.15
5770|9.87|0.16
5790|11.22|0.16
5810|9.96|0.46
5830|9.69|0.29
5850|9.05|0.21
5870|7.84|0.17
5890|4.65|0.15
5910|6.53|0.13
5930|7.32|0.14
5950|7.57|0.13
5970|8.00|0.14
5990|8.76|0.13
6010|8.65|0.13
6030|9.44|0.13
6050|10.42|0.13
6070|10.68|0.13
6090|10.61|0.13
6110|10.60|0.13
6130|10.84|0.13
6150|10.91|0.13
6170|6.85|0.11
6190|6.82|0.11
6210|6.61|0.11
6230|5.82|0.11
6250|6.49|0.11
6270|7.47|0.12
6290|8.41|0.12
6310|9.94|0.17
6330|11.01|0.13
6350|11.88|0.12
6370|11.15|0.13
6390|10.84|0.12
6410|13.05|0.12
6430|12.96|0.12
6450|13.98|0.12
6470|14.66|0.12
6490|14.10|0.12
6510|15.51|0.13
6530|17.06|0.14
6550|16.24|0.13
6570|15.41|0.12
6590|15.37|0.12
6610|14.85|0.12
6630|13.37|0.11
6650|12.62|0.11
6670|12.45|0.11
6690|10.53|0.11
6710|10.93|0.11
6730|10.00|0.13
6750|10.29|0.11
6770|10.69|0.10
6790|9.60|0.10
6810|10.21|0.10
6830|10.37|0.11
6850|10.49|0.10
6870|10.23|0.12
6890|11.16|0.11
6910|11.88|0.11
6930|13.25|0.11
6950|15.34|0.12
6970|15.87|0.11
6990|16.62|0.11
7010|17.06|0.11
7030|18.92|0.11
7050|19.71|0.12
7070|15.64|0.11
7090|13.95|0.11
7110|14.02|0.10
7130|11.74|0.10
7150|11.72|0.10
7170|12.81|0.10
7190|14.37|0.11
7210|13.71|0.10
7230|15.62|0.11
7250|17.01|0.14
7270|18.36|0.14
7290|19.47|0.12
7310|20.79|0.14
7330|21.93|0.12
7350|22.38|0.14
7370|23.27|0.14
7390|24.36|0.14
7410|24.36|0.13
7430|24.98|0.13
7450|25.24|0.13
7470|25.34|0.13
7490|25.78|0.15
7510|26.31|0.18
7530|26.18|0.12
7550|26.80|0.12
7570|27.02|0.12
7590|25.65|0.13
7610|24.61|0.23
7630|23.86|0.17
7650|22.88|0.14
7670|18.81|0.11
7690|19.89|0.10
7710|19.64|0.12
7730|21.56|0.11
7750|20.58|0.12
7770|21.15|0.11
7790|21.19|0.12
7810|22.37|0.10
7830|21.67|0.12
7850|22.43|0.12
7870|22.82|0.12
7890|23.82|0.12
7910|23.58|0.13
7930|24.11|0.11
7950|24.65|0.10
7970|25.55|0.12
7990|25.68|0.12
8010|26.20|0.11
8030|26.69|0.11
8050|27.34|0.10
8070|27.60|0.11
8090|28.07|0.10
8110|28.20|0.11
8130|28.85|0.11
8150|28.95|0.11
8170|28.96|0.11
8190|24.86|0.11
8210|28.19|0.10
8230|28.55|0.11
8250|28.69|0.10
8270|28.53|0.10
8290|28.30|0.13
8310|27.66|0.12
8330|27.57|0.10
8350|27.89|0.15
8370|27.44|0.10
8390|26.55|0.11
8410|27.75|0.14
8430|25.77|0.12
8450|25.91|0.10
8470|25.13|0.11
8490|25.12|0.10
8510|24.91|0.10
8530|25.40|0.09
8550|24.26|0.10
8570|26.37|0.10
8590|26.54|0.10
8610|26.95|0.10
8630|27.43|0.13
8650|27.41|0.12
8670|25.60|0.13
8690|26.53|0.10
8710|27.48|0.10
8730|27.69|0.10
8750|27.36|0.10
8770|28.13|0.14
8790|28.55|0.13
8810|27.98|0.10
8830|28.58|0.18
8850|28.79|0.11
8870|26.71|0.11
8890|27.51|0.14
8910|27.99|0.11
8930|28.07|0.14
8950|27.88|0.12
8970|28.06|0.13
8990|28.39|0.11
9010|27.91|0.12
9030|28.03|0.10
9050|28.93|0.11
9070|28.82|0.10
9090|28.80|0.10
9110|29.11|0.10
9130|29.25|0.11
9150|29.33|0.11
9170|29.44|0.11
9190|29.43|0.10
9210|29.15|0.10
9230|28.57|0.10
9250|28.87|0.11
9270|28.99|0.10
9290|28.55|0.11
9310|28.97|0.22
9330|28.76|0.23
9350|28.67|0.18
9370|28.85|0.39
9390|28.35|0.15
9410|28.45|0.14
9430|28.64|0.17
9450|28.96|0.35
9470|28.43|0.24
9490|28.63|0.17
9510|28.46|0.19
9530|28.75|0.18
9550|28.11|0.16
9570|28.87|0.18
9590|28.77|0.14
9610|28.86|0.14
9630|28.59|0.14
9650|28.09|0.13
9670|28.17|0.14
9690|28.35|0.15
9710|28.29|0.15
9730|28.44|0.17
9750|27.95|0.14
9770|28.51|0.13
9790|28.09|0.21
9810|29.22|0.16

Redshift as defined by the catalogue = 0.000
